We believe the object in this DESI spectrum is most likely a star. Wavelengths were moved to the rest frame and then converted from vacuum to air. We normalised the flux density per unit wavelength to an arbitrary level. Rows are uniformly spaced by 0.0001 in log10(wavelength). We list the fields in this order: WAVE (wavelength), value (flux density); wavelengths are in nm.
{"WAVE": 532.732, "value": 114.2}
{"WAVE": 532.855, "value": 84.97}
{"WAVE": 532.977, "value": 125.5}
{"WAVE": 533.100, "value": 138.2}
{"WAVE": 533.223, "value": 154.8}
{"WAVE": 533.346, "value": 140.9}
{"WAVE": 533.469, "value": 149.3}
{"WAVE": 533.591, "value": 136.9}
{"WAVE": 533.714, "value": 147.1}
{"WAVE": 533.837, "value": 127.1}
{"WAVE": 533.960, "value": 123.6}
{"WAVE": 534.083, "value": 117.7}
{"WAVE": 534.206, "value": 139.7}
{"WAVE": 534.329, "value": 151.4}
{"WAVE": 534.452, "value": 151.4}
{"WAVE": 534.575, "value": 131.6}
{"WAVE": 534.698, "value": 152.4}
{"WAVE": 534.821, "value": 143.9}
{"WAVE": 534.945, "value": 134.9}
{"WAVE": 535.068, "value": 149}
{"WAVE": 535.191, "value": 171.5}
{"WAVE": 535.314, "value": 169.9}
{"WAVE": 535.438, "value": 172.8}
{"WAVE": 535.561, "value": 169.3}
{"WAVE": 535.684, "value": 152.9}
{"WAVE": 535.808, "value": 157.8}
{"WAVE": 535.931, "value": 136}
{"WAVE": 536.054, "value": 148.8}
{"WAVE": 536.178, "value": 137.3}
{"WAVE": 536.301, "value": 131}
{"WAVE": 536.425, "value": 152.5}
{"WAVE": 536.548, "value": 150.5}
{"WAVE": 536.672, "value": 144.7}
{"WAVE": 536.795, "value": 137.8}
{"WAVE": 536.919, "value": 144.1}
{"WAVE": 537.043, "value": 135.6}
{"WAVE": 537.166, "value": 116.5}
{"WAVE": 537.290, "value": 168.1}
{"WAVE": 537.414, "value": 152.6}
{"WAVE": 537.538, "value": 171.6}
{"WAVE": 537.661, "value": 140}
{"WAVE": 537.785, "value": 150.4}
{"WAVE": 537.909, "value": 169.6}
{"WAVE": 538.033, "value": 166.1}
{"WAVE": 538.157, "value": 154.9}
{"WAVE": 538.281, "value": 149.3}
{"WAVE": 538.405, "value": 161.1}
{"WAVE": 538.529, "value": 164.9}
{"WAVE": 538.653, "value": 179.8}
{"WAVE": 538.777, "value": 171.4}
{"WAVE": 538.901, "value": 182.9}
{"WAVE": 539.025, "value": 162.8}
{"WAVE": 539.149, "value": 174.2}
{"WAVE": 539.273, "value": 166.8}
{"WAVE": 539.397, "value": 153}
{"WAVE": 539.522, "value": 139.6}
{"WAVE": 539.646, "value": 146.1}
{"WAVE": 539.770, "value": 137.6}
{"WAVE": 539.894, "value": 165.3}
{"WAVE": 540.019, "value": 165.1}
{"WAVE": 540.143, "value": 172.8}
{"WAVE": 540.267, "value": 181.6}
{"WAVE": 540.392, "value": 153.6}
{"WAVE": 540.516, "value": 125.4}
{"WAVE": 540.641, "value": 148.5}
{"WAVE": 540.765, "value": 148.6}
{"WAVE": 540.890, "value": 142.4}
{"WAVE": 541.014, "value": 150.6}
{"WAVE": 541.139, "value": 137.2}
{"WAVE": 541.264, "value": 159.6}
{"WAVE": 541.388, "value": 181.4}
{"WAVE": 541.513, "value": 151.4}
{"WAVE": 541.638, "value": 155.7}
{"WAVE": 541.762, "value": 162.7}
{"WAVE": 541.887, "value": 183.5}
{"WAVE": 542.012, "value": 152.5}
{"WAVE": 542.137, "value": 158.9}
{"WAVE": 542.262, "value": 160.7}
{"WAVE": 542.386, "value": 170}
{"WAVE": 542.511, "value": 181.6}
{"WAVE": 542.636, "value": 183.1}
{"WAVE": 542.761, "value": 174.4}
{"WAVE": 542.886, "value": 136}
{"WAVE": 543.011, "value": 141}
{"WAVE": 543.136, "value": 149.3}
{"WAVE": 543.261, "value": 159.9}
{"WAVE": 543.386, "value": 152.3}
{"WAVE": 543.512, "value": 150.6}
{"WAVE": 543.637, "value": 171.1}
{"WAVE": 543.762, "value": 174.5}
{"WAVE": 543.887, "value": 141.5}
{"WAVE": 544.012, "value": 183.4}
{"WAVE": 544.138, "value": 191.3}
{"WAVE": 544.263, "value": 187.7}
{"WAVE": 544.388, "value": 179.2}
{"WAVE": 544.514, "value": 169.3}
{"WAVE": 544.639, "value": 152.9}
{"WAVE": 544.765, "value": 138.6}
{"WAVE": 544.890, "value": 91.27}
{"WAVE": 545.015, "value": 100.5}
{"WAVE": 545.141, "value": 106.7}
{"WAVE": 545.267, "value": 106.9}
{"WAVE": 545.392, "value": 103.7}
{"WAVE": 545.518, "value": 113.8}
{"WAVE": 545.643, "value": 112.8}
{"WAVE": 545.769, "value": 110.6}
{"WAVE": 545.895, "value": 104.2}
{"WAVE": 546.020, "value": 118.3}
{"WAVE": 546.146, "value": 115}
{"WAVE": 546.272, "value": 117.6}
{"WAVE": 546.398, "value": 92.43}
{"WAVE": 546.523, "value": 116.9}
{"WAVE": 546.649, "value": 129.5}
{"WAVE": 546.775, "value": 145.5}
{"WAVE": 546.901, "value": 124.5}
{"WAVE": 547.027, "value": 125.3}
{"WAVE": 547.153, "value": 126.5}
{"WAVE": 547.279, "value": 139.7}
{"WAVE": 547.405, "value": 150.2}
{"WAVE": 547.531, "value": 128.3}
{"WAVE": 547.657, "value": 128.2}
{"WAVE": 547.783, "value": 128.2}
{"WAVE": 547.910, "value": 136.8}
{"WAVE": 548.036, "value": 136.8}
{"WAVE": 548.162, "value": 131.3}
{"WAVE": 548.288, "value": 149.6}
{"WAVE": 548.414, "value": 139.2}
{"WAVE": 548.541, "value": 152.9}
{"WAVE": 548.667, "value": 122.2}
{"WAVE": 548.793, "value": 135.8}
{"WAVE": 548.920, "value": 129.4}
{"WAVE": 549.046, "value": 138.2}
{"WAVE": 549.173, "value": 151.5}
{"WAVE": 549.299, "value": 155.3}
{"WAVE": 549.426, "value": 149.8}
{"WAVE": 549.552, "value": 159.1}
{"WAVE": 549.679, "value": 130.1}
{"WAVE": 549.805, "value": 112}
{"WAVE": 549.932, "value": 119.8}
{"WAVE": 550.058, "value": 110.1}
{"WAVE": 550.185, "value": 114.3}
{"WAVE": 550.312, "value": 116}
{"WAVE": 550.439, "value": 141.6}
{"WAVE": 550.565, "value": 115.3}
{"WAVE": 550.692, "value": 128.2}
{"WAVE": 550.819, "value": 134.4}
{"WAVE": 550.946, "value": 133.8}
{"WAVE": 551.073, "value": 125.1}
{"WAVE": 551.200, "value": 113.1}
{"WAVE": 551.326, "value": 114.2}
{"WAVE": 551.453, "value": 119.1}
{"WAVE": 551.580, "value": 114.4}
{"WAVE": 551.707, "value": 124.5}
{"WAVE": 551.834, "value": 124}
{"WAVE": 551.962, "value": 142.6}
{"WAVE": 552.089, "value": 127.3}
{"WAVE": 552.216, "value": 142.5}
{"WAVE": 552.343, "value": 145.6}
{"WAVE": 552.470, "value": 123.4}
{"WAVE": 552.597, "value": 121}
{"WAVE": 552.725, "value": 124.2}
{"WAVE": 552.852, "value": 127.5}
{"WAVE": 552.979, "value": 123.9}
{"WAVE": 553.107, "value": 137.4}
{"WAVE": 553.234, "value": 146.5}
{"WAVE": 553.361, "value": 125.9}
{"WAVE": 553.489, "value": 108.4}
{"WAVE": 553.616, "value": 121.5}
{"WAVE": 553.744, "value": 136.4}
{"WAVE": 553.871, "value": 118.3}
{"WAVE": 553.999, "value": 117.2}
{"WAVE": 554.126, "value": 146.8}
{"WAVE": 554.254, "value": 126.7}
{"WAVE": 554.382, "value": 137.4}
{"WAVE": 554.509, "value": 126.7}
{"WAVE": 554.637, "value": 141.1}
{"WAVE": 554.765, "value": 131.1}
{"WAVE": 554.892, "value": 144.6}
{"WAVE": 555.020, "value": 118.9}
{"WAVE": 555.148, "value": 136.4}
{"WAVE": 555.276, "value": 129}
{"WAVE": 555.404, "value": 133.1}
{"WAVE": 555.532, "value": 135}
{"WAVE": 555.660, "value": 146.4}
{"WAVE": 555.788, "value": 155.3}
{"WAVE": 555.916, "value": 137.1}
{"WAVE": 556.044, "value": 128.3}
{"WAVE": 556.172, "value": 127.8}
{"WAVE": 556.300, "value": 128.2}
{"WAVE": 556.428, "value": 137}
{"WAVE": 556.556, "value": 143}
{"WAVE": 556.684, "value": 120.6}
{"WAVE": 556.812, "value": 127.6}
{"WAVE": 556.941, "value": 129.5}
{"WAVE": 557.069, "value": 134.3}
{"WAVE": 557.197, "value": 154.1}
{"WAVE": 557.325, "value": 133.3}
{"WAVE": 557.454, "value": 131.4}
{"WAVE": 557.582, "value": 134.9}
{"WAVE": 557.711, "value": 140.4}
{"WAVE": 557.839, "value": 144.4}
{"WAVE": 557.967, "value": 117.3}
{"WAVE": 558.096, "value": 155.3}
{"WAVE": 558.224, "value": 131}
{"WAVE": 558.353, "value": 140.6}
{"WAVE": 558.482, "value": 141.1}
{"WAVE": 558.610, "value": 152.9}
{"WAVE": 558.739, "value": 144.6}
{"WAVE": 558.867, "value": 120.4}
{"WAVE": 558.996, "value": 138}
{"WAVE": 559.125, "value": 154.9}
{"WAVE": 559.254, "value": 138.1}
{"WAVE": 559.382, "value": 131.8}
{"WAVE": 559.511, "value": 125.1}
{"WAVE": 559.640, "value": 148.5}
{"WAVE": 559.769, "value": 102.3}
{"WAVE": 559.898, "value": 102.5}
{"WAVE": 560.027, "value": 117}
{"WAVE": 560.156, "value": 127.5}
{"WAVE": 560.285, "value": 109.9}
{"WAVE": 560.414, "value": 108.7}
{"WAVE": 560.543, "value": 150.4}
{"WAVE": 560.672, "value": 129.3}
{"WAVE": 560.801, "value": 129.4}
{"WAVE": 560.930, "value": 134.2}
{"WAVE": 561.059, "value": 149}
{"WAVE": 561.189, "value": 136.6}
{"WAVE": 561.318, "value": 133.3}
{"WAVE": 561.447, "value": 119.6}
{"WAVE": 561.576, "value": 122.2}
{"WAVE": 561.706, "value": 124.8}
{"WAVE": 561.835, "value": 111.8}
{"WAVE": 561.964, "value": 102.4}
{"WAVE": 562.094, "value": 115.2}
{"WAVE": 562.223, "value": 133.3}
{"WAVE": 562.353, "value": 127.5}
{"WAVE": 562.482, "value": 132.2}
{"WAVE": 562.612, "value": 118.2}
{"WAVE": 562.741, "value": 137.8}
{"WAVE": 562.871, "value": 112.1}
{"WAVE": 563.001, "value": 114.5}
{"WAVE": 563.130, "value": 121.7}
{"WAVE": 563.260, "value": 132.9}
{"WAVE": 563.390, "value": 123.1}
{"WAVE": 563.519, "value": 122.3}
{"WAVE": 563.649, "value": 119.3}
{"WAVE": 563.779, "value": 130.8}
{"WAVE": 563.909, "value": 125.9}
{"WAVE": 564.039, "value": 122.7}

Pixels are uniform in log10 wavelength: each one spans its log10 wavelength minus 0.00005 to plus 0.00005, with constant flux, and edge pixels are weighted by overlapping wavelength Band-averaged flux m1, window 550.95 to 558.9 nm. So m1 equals 132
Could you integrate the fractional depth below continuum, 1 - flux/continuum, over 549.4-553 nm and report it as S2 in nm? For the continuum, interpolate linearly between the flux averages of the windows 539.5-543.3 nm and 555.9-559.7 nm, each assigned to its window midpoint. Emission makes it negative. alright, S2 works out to 0.45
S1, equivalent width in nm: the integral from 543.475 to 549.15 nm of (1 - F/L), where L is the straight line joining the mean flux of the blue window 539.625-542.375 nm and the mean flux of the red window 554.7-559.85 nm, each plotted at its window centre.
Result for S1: 0.59 nm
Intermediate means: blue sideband 157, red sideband 135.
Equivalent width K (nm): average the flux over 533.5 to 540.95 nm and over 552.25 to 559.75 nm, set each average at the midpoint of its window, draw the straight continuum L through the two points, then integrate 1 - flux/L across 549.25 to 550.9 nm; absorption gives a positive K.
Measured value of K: 0.12 nm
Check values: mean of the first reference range 152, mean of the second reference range 134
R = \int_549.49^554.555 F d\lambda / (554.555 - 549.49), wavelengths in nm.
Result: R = 127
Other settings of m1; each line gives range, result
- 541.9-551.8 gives 137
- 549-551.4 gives 129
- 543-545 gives 157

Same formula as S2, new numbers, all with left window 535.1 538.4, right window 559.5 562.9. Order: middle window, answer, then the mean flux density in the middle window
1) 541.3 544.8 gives -0.46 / 164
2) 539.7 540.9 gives -0.05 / 155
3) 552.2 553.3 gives 0.02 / 132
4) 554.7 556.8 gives -0.06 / 134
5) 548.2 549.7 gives -0.05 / 143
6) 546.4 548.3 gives 0.12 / 131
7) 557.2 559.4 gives -0.19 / 139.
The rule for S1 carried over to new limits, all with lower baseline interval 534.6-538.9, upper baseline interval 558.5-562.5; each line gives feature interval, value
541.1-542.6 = -0.16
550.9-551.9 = 0.12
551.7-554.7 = 0.13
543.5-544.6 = -0.20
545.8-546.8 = 0.19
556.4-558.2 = -0.06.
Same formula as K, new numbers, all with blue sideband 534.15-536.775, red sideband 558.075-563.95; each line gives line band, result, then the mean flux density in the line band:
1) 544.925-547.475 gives 0.41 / 118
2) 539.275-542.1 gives -0.20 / 155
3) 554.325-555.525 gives 0.00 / 133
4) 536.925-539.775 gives -0.19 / 157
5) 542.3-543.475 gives -0.14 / 161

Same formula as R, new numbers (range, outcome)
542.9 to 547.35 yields 136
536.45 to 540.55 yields 156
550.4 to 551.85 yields 124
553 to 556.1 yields 133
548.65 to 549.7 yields 143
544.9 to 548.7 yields 123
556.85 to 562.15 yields 131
